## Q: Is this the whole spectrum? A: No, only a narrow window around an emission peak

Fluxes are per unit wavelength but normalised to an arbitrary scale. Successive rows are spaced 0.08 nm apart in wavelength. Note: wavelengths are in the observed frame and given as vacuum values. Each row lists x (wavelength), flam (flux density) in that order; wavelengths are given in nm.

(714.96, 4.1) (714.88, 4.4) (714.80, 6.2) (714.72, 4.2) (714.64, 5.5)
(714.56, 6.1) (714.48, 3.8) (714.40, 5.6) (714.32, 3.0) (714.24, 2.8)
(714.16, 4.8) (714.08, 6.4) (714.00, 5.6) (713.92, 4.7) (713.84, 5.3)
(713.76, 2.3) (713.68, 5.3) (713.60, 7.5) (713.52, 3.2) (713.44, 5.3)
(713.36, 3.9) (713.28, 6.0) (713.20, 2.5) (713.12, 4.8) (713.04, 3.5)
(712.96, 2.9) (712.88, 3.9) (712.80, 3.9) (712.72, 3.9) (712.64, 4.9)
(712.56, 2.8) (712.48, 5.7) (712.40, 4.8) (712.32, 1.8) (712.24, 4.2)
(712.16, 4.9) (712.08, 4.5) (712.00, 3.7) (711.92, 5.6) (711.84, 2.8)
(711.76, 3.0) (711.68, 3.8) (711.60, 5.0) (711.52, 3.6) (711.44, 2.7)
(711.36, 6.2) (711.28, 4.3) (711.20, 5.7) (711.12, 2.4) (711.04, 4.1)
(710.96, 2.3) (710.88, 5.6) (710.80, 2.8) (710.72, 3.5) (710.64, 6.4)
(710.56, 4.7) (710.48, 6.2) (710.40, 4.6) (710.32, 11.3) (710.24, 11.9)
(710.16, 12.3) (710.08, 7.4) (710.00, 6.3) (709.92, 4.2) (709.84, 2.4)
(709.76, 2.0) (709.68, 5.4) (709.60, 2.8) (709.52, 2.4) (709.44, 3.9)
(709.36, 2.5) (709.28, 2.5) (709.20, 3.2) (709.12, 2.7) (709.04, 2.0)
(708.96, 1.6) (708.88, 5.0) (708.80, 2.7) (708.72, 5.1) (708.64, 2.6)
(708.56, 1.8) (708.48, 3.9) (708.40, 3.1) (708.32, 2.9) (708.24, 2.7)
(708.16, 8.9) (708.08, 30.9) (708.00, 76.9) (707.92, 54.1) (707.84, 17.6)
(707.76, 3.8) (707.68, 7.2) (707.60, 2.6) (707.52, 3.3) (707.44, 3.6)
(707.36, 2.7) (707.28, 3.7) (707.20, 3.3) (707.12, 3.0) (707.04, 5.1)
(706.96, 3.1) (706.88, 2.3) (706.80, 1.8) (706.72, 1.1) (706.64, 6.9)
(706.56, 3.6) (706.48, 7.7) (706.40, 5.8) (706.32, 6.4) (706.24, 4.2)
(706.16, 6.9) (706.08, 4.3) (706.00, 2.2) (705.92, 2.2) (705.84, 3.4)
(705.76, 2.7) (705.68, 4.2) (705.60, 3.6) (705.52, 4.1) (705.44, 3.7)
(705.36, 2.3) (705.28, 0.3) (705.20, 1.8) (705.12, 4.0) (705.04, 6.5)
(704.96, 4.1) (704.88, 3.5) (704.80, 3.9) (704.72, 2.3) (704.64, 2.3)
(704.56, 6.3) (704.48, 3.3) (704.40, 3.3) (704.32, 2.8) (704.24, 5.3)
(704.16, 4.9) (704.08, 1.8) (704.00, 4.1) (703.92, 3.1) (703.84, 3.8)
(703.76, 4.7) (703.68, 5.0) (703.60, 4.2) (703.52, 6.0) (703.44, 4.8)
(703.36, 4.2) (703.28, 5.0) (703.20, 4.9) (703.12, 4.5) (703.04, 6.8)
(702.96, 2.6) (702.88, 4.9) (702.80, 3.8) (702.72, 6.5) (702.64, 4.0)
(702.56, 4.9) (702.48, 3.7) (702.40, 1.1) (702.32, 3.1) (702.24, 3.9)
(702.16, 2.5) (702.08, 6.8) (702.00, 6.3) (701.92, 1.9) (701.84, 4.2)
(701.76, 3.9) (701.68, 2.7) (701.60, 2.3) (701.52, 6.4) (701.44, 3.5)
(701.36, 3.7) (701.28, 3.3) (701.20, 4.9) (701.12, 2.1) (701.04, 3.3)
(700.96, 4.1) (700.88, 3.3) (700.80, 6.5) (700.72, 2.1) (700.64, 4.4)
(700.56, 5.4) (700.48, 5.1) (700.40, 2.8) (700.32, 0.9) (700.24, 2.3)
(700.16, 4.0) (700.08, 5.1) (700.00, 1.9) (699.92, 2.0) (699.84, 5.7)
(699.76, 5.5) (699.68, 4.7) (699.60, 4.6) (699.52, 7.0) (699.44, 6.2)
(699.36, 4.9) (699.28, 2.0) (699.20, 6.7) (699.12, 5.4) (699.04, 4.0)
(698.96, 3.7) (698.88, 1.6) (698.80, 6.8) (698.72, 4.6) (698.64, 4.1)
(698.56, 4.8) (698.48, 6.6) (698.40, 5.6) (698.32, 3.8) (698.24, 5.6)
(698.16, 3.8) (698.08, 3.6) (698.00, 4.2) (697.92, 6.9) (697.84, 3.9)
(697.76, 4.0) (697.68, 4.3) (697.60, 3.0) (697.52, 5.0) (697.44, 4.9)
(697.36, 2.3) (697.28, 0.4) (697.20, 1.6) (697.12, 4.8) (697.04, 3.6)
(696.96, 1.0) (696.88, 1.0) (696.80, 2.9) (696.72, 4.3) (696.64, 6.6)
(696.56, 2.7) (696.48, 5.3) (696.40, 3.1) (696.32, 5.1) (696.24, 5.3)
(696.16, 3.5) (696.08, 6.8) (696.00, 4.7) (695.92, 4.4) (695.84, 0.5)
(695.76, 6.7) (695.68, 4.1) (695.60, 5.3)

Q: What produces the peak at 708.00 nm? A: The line H-alpha 6563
